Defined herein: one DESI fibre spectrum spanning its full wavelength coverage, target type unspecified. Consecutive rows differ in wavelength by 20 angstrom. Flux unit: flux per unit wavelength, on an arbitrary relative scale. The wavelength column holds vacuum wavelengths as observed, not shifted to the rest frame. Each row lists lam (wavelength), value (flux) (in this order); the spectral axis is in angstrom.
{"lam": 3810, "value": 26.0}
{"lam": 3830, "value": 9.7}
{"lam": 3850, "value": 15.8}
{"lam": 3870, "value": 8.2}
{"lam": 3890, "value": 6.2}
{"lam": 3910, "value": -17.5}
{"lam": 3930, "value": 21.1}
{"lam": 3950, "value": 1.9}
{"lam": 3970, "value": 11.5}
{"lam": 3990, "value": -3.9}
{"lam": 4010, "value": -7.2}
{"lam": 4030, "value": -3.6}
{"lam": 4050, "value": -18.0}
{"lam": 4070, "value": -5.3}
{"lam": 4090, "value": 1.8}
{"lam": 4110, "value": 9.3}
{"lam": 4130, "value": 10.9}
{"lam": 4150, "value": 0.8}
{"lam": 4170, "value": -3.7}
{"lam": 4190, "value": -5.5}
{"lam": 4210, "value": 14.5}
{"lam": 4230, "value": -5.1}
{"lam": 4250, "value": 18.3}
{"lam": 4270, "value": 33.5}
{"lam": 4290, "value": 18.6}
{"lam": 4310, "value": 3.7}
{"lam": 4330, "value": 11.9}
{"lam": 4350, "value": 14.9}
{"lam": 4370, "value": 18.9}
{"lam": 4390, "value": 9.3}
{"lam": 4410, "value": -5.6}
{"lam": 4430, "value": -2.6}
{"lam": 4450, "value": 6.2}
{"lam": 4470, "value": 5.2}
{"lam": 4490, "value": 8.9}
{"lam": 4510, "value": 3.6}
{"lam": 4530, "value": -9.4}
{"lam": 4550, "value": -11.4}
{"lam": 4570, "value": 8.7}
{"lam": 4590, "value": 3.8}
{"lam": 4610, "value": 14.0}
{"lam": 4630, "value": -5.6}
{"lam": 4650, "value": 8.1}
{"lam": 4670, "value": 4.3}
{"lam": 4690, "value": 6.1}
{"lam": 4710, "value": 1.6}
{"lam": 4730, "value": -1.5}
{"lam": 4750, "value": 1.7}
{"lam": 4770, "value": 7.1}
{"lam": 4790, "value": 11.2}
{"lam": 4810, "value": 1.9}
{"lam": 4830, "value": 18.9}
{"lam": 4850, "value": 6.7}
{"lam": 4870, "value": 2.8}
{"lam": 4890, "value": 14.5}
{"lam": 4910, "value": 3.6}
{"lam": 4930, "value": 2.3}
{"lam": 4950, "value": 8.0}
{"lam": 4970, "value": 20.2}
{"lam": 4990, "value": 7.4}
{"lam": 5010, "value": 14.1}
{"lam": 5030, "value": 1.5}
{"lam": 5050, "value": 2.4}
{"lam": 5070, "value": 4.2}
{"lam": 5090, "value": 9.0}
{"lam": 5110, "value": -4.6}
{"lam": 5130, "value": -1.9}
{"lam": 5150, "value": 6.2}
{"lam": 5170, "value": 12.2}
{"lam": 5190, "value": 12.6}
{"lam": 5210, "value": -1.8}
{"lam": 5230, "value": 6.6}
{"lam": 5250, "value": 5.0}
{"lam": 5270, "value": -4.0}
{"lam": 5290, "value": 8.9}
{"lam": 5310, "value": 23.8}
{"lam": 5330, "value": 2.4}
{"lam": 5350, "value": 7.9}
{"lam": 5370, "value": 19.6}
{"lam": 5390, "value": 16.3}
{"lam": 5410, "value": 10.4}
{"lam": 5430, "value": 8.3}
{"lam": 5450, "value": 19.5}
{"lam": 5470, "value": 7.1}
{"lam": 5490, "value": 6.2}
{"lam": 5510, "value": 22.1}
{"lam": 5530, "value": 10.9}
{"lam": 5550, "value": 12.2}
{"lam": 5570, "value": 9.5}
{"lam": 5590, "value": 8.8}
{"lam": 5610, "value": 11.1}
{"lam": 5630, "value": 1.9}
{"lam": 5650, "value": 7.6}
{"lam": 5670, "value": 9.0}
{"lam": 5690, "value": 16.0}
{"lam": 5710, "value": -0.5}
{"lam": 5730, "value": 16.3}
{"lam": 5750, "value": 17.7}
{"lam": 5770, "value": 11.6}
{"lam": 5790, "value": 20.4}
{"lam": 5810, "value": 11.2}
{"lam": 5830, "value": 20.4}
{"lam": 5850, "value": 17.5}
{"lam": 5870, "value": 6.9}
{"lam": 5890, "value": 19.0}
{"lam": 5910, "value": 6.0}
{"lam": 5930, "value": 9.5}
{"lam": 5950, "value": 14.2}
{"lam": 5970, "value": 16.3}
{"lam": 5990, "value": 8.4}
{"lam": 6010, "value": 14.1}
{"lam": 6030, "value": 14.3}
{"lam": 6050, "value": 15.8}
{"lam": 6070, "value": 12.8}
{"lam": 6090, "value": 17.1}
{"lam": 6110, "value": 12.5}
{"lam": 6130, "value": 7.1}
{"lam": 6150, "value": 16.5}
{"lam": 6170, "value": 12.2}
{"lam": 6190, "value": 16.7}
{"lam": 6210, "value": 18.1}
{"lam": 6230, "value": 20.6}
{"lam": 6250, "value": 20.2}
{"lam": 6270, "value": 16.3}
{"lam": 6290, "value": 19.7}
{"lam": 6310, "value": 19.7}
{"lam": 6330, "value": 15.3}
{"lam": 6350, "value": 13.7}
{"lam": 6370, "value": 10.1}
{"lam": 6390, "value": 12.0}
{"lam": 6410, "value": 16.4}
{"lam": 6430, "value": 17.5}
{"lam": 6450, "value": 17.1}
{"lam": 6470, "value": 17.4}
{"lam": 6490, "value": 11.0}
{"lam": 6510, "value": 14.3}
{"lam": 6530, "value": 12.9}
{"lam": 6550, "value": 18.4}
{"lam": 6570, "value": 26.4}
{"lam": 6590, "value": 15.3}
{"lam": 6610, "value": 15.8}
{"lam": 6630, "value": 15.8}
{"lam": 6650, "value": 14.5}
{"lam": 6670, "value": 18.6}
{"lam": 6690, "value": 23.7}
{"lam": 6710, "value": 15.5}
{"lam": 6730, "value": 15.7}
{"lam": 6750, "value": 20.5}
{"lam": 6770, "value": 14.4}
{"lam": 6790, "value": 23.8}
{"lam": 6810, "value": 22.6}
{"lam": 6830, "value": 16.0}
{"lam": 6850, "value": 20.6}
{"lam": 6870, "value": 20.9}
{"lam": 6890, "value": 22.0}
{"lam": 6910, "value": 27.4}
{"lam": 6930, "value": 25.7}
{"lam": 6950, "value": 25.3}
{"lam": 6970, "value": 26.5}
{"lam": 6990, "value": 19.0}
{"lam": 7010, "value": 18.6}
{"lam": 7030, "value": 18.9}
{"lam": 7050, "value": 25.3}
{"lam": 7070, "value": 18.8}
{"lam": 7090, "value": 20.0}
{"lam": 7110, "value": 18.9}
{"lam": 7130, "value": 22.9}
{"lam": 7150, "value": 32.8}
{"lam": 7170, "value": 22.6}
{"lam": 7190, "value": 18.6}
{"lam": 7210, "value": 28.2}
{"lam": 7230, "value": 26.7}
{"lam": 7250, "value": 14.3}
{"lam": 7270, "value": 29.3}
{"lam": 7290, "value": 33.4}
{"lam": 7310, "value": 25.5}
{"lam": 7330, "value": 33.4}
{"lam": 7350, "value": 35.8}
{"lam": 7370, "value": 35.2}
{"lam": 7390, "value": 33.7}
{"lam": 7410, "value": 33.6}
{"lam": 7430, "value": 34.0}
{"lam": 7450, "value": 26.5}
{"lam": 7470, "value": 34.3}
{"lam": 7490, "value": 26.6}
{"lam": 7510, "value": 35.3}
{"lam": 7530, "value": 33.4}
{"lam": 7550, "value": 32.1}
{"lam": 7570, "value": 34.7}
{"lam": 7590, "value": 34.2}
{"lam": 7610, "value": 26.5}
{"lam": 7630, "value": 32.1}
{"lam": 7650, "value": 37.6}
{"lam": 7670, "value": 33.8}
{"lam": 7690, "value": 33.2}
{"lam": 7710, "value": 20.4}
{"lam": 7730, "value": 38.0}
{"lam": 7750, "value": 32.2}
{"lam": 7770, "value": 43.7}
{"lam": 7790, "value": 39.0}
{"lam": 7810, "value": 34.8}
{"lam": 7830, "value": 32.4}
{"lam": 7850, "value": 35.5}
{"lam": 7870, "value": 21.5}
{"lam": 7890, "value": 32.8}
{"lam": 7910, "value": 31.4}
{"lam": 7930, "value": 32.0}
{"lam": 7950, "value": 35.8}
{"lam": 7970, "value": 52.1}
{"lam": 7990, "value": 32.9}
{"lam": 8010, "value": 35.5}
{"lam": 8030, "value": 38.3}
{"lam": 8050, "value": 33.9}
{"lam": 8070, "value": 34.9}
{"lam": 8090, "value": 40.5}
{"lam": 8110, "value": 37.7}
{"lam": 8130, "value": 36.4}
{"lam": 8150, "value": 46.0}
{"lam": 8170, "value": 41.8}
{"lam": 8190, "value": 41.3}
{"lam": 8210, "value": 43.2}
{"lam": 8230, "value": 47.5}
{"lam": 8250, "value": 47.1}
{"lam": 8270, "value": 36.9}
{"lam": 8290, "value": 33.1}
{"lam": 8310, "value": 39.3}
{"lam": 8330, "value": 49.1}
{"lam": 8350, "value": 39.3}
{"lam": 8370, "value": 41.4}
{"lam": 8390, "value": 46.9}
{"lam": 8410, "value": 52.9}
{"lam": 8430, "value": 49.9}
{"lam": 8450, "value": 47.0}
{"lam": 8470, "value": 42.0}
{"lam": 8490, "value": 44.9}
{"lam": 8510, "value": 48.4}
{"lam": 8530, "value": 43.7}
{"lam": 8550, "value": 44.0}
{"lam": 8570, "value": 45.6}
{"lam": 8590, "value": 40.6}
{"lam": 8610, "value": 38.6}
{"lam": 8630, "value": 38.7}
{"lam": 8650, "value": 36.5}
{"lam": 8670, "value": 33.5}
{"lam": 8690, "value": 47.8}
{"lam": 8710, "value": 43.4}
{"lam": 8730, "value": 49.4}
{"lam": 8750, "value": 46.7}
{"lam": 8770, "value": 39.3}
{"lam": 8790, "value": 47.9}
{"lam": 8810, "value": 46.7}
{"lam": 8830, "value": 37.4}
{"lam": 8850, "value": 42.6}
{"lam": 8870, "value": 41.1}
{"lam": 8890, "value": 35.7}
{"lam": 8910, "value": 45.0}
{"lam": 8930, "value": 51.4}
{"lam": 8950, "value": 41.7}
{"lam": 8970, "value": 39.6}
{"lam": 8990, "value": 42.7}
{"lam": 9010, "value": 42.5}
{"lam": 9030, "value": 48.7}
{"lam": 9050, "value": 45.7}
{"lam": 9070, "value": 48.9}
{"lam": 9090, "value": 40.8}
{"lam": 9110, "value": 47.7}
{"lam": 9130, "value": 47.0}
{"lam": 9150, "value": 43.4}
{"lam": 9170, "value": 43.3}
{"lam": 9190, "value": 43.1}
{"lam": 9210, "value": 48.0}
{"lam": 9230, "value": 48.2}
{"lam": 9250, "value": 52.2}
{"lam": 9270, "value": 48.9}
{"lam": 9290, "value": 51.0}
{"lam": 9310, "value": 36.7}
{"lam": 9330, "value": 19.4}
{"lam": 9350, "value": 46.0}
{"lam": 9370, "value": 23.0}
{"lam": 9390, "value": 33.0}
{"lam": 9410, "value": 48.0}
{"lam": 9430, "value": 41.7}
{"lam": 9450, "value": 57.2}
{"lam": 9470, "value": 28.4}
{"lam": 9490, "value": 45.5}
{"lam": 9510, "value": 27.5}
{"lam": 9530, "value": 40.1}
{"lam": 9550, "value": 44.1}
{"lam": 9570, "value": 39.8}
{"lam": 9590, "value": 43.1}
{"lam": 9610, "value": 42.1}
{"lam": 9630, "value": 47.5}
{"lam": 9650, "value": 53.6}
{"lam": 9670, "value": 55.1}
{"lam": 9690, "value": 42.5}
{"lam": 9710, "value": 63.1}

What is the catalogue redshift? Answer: 0.826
